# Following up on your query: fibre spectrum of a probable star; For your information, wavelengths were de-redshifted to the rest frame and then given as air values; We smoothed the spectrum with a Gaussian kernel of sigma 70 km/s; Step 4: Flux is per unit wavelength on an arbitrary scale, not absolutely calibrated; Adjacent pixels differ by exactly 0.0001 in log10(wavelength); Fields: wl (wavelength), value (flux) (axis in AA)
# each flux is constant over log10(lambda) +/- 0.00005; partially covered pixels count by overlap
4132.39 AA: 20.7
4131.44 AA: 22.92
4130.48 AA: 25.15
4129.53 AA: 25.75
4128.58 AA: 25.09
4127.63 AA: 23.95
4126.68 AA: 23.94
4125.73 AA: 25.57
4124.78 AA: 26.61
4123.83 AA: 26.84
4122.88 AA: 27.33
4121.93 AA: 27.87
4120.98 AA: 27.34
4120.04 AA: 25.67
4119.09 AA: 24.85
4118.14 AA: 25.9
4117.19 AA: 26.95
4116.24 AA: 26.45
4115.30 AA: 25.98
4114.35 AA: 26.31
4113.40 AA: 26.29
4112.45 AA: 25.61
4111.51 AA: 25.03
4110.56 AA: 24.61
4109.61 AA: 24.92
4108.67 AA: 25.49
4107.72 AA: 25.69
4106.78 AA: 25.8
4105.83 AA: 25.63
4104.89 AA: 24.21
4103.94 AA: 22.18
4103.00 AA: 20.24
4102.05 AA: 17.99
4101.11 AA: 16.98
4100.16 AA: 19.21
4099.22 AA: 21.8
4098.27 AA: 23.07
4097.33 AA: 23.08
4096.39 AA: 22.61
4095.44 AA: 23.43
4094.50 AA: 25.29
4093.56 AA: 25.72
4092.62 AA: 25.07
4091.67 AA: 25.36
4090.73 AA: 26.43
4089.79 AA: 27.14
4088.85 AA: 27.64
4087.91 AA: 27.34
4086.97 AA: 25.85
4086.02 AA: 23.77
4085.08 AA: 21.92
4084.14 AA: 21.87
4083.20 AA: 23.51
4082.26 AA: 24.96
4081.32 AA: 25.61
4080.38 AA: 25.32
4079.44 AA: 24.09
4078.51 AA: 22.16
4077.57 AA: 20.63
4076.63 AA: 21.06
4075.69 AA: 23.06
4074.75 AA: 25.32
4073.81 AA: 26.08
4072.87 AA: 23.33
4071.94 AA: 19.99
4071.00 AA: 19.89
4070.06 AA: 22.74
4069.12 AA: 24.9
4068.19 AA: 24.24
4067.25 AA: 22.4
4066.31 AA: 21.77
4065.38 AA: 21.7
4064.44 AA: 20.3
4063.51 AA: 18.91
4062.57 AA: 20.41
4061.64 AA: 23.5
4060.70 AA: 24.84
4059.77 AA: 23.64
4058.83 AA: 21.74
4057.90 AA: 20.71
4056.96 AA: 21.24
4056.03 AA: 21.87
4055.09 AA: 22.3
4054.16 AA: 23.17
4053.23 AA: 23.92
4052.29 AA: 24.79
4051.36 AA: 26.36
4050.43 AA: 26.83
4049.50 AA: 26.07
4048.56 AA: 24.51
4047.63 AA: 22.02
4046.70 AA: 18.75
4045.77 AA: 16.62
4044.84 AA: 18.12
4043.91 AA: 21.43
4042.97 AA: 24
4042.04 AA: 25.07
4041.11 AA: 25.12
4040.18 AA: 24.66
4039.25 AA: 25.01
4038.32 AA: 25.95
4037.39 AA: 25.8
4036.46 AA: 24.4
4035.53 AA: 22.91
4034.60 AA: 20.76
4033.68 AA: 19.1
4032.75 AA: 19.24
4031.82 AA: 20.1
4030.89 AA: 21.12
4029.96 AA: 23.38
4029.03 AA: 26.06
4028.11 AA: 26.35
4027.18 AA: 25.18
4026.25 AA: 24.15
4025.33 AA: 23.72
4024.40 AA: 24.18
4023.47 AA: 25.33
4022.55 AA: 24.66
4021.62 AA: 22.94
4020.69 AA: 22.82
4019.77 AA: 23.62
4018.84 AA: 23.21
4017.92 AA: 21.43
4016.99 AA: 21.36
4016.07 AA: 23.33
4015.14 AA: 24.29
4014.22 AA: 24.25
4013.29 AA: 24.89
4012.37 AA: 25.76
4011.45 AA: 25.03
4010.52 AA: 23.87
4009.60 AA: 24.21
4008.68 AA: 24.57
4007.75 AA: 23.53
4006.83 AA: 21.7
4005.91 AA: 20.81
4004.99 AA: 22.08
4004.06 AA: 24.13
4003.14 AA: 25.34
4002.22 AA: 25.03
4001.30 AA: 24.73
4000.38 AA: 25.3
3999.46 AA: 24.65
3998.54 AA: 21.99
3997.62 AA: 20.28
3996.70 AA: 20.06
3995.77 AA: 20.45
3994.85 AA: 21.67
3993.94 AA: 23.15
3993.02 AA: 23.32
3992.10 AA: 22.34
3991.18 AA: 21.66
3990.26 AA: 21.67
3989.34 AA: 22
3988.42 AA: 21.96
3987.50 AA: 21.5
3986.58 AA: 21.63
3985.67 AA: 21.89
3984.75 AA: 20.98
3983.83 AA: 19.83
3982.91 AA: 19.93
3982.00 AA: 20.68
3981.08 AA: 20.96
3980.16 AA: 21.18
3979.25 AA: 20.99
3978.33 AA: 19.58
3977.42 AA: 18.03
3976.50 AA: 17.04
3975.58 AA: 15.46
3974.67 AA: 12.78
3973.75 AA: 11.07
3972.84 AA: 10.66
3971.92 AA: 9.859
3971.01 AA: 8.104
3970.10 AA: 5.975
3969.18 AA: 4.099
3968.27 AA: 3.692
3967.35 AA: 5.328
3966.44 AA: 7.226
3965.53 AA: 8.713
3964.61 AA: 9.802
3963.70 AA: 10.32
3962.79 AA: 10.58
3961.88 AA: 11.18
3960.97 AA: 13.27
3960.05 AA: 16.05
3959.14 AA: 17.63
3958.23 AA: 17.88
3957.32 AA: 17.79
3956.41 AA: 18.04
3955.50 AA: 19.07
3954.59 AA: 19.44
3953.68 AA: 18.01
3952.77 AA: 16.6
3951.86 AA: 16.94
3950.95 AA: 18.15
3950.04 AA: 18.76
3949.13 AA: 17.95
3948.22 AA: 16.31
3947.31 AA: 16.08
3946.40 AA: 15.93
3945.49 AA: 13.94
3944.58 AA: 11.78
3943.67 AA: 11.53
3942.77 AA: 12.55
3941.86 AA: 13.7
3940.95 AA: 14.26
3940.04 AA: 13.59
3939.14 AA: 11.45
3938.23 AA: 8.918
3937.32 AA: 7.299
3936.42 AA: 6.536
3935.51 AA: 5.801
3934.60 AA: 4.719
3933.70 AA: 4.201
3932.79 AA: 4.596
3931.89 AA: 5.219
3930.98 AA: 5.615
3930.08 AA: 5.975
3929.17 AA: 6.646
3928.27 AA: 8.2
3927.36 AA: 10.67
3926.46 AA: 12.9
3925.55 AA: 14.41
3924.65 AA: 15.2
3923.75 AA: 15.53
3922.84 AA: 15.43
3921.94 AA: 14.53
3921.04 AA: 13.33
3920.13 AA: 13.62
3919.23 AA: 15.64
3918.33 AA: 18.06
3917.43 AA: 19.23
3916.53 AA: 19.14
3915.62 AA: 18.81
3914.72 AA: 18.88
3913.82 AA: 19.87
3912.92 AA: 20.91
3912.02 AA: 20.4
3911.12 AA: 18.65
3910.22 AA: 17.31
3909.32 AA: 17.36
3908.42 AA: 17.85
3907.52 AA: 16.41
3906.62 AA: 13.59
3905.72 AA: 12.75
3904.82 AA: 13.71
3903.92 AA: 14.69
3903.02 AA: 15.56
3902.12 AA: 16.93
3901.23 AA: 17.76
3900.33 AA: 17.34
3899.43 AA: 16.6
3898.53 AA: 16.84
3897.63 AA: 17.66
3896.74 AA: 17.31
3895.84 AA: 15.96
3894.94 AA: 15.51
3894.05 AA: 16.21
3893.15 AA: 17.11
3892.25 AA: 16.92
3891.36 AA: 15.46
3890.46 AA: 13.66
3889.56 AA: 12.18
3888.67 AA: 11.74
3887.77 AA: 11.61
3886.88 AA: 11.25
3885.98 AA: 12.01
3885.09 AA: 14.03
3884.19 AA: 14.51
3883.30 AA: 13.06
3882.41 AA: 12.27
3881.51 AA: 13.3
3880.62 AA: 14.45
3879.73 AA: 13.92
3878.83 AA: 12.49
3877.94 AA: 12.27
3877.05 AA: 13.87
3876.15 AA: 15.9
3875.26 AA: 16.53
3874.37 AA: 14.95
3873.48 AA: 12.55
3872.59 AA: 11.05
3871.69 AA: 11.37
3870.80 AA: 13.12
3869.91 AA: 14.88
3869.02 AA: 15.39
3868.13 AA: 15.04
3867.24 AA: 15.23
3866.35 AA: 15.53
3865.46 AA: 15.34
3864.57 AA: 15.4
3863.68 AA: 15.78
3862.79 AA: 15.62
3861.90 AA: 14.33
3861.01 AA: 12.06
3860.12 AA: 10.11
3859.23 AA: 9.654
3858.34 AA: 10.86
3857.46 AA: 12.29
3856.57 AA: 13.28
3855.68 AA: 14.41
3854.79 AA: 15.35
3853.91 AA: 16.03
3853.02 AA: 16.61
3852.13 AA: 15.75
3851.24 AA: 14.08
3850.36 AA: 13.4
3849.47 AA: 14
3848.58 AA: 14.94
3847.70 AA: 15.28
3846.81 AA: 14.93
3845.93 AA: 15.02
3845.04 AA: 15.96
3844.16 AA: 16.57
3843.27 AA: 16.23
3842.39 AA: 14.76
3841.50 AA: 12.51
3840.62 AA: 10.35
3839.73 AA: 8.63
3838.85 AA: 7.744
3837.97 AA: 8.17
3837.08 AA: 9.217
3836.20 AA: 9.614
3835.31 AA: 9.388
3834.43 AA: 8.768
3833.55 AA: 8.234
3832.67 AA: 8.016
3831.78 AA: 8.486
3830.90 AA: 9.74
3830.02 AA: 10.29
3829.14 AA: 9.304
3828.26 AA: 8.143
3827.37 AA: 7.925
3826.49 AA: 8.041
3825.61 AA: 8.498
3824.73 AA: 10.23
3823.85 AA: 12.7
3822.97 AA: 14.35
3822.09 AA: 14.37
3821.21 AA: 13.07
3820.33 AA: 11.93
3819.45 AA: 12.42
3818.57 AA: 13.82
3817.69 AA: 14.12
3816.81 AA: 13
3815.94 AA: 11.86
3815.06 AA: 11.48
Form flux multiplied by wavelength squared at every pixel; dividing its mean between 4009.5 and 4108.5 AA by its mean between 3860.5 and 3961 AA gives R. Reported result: 1.75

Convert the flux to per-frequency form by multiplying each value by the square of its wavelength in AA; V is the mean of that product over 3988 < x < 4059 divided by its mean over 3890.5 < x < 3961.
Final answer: 1.7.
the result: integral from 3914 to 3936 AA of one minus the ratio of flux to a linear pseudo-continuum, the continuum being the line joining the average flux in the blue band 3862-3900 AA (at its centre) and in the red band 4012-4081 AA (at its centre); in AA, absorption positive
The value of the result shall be 6.1 AA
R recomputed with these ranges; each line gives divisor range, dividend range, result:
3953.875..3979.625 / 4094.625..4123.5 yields 2.03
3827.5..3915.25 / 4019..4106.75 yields 1.83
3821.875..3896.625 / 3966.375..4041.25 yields 1.74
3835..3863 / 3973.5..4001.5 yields 1.70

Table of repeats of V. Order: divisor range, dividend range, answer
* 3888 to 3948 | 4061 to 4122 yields 1.87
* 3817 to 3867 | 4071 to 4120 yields 2.21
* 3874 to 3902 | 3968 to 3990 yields 1.17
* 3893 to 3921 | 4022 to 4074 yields 1.45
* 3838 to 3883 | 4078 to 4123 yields 2.01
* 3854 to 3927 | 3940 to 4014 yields 1.25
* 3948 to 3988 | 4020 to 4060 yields 1.57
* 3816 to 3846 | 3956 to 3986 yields 1.36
